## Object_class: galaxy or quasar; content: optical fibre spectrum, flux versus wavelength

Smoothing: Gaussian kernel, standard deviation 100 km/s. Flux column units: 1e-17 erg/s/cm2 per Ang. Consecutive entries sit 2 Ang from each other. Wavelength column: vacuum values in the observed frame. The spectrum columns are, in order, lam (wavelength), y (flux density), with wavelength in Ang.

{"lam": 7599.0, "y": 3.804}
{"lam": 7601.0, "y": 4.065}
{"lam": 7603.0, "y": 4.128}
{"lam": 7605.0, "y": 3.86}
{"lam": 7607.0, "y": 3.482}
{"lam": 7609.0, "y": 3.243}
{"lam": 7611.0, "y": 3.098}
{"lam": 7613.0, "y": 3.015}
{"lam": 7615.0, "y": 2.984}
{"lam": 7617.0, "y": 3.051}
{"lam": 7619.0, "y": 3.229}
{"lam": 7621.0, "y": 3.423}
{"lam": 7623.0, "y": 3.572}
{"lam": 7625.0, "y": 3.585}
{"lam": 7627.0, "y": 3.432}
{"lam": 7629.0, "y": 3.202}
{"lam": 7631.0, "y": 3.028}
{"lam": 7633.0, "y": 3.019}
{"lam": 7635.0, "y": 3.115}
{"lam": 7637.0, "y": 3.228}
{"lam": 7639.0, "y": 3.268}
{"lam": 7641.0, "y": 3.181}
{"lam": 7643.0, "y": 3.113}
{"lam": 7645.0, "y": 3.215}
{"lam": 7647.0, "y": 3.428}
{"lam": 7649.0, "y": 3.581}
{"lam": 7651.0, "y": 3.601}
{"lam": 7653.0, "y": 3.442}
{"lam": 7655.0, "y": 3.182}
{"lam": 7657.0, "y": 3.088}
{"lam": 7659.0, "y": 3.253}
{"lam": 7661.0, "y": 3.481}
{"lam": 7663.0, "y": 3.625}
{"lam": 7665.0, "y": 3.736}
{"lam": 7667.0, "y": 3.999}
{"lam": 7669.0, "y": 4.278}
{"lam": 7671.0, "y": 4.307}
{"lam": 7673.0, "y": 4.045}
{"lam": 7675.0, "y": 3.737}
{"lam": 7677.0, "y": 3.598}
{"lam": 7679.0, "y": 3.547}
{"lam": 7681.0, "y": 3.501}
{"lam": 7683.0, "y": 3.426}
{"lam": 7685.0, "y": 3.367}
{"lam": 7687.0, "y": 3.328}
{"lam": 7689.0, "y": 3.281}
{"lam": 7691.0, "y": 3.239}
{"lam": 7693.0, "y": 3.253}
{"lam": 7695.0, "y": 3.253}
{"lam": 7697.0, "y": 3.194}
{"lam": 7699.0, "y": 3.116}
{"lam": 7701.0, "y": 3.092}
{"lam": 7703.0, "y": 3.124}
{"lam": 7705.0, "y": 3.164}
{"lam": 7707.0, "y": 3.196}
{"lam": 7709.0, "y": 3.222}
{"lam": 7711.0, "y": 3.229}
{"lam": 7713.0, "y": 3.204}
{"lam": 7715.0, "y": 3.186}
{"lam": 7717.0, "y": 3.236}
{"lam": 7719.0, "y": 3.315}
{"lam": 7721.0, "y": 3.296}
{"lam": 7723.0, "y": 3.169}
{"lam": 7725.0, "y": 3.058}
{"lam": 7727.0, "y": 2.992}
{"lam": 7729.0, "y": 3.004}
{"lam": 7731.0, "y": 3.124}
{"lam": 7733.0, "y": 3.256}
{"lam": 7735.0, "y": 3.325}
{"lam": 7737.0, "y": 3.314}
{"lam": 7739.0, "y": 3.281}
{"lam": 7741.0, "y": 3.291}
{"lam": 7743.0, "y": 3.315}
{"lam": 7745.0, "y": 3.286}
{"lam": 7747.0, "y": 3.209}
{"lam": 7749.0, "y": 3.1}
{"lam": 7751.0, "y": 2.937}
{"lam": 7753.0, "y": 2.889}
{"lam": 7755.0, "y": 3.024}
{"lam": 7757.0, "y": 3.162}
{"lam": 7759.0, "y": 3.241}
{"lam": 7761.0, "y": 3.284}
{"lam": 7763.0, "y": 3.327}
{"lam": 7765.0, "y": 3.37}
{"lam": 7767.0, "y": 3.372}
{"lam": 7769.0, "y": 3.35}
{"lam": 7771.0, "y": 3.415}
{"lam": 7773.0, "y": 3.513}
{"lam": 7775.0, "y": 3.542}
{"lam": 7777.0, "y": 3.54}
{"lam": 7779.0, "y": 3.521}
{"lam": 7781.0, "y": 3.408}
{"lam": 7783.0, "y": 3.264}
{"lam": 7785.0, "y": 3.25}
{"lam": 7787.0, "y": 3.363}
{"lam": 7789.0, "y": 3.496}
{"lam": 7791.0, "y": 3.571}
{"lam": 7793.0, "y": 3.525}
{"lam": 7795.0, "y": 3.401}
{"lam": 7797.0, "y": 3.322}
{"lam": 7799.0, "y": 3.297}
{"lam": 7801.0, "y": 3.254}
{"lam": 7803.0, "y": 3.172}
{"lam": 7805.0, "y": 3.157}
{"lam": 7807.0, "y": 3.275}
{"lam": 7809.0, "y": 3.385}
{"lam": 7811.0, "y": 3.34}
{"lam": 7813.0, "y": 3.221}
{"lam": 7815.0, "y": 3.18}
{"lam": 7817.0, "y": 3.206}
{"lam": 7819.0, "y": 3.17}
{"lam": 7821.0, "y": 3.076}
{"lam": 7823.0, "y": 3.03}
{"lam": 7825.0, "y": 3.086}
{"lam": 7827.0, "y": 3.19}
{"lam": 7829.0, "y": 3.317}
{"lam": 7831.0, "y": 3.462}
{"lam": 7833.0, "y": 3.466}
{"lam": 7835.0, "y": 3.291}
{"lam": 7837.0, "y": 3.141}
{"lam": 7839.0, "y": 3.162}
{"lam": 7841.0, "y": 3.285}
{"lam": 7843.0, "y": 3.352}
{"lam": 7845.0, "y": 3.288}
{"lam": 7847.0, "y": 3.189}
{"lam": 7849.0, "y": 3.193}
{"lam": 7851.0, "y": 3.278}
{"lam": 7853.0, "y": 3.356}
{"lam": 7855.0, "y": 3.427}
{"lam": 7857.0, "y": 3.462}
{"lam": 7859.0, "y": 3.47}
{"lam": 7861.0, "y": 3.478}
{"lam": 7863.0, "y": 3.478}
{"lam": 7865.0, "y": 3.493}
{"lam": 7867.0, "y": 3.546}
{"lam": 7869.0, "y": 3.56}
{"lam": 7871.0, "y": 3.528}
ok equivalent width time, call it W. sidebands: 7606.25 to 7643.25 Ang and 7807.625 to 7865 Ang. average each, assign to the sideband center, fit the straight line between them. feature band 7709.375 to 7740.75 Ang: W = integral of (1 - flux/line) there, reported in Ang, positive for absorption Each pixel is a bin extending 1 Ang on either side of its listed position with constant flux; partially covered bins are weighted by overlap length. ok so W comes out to 0.51 Ang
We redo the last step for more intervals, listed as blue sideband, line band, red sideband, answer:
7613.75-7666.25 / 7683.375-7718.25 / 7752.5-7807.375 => 1.1 Ang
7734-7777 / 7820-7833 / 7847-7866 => 0.6 Ang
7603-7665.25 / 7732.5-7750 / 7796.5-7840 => 0.0 Ang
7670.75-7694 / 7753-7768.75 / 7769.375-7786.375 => 1.0 Ang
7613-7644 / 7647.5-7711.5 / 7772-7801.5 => -3.3 Ang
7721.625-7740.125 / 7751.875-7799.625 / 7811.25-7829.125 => -2.8 Ang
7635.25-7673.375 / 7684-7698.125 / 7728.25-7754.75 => 0.4 Ang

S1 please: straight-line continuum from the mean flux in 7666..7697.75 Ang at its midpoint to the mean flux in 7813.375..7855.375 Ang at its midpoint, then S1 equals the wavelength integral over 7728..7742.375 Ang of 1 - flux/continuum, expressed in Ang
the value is 1.0 Ang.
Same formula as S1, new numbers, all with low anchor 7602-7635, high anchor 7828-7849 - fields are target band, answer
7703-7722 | 0.5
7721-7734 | 0.8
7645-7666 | -0.7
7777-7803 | -0.7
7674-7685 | -0.8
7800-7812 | 0.1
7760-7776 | -0.5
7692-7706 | 0.6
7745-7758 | 0.9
